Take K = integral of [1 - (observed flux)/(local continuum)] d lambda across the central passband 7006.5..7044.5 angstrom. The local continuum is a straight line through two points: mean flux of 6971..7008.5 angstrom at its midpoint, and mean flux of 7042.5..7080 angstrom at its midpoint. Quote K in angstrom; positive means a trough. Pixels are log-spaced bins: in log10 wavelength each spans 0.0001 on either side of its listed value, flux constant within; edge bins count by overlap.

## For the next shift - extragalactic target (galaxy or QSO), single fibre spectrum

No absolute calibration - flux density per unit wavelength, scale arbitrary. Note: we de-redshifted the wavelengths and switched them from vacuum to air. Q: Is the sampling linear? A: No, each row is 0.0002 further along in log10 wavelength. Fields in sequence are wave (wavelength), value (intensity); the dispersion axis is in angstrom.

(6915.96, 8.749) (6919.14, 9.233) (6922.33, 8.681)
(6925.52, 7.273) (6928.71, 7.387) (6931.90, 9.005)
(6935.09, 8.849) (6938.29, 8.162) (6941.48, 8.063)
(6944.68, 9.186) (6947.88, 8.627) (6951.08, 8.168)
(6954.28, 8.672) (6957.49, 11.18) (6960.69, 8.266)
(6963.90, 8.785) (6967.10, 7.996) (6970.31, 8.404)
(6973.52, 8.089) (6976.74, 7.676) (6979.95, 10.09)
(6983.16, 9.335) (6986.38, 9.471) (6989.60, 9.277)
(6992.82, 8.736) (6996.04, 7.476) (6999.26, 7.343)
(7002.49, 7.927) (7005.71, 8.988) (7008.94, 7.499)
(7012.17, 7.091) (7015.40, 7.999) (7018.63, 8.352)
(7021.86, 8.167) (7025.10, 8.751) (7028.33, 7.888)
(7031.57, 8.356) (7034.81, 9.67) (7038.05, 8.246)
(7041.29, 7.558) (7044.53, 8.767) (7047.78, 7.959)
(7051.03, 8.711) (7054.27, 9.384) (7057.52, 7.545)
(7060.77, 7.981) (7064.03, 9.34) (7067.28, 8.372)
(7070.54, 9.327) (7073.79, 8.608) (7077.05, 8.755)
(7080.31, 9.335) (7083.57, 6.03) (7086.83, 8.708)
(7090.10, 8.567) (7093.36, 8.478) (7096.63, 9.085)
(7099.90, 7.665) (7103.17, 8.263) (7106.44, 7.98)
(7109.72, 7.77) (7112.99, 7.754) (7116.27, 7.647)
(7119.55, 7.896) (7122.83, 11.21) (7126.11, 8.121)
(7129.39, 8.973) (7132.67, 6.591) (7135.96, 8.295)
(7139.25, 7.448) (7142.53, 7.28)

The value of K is 1.8 angstrom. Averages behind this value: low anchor 8.54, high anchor 8.63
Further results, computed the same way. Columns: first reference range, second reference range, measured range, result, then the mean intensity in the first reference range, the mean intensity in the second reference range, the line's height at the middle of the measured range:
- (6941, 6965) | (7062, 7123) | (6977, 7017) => 1.5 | 8.91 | 8.39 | 8.74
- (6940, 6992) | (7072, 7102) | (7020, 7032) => 0.4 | 8.83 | 8.36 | 8.6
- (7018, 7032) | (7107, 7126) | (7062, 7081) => -1.3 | 8.3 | 8.4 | 8.35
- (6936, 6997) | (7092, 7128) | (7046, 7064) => 0.2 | 8.73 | 8.35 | 8.5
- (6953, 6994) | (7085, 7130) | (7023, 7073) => 0.7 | 8.92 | 8.41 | 8.64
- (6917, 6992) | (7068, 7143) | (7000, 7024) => 1.5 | 8.69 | 8.27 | 8.53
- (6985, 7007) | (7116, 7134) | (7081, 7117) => 1.9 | 8.44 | 8.5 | 8.49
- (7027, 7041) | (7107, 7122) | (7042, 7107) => -1.8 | 8.46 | 7.96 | 8.21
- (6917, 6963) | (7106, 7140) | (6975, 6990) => -1.1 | 8.63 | 8.18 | 8.52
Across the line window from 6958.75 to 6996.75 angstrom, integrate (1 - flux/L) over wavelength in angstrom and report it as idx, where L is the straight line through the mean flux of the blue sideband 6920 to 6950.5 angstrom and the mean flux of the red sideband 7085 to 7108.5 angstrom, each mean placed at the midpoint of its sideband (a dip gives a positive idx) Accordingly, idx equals -1.4 angstrom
